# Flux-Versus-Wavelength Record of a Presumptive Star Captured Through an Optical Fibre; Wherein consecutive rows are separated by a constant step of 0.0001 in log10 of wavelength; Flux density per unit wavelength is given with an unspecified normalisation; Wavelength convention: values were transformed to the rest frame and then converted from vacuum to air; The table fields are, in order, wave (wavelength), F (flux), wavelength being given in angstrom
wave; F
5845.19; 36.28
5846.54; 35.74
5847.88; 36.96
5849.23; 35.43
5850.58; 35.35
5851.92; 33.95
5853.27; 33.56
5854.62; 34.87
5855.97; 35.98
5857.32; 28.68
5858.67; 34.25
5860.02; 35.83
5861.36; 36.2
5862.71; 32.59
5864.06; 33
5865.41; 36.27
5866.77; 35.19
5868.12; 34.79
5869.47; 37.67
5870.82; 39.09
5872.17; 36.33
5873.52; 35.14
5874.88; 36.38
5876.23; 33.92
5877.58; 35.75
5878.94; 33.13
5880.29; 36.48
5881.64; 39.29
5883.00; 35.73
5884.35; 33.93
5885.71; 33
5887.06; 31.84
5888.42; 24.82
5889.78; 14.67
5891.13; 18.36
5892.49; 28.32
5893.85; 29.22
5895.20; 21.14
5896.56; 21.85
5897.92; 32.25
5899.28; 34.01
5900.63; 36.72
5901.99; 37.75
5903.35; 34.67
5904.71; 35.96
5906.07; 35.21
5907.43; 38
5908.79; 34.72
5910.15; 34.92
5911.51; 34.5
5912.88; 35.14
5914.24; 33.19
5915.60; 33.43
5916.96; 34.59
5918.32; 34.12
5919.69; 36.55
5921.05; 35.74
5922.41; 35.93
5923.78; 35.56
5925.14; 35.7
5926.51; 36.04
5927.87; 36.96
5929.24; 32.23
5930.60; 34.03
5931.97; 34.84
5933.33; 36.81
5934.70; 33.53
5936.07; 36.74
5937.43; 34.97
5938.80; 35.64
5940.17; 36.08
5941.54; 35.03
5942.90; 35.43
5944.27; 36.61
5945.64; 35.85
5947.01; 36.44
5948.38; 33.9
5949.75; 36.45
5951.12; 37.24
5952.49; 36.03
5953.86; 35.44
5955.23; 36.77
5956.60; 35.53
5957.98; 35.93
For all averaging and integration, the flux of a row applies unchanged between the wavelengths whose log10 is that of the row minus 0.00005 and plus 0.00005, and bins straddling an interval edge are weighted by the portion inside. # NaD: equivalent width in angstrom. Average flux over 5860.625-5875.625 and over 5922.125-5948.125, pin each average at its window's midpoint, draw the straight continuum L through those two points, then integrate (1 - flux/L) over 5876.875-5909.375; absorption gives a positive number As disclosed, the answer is 3.7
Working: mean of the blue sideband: 35.7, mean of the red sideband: 35.5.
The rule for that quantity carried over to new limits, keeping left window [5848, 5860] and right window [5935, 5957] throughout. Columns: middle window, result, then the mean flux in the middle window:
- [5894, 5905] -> 1.1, 31.5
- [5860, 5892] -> 1.3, 33.2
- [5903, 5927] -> 0.1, 35.2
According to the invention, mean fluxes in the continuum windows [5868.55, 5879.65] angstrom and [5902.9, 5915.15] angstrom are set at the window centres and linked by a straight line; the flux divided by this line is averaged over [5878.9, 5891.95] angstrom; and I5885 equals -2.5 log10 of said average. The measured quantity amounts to 0.19 mag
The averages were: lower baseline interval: 35.9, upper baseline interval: 35.1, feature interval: 30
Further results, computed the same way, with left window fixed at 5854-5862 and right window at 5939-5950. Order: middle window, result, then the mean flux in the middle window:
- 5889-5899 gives 0.40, 24.1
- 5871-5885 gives -0.03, 35.7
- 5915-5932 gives 0.01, 35.1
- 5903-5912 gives -0.01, 35.5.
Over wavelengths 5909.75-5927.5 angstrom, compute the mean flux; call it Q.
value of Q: 35.1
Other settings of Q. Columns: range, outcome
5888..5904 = 27.9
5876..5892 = 30.8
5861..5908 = 32.8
